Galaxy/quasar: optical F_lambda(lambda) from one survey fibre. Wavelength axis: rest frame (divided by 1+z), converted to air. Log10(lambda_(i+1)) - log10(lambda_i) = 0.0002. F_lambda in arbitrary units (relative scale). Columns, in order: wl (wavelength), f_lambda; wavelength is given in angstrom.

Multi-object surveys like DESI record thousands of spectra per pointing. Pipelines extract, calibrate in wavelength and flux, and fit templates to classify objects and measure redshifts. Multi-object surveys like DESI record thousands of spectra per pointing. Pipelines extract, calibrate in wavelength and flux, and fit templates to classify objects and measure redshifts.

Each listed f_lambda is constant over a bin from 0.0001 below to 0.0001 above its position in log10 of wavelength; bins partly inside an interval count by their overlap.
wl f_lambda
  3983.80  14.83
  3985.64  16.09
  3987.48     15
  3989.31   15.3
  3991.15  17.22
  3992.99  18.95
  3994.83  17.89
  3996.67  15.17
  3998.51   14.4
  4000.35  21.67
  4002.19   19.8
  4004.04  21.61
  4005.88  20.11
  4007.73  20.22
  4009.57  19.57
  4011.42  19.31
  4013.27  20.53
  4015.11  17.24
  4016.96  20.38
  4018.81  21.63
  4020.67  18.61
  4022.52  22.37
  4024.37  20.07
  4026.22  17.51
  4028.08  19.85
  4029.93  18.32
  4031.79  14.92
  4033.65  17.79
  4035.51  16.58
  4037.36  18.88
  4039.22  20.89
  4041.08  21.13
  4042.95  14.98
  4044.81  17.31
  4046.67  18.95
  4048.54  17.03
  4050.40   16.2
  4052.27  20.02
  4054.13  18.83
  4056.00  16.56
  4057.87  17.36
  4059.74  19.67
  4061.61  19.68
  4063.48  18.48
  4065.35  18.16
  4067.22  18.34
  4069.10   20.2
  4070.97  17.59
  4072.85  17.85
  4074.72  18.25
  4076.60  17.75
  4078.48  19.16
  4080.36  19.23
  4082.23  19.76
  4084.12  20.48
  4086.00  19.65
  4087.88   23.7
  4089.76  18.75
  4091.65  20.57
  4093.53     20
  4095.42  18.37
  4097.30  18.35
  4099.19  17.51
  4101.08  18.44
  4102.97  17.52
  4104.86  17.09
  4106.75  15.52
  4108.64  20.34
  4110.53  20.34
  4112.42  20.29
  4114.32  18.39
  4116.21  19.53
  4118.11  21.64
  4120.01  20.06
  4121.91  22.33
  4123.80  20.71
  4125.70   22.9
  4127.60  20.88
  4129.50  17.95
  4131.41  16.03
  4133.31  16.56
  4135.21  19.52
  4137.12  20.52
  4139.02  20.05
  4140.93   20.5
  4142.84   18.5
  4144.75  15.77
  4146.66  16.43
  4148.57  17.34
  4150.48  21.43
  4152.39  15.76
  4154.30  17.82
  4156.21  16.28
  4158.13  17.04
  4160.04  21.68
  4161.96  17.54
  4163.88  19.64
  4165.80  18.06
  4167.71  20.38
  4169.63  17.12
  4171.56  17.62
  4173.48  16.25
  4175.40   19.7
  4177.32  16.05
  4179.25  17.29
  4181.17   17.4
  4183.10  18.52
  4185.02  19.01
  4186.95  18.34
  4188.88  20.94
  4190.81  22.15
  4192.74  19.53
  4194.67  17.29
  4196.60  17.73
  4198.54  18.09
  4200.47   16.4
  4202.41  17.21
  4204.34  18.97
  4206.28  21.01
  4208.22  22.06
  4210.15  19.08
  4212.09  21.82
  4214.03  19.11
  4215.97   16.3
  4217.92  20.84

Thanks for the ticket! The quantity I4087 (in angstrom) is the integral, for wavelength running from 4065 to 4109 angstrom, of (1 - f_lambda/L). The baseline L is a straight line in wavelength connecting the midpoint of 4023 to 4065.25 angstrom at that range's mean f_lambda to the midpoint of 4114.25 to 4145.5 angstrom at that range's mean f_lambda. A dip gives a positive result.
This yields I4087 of 0.2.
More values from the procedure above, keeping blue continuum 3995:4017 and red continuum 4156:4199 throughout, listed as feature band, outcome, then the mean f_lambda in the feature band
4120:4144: -1.4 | 19.7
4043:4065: 1.0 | 18.1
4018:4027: -0.5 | 20.1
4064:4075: 0.3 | 18.4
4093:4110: 0.5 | 18.1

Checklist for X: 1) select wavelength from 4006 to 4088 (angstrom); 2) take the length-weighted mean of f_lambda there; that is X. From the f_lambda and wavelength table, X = 18.8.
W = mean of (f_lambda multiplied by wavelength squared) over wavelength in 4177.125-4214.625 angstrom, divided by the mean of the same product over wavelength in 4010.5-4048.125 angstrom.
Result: 1.09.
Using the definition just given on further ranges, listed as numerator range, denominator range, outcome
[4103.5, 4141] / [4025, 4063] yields 1.12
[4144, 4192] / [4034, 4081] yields 1.05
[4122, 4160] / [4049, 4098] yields 1.02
